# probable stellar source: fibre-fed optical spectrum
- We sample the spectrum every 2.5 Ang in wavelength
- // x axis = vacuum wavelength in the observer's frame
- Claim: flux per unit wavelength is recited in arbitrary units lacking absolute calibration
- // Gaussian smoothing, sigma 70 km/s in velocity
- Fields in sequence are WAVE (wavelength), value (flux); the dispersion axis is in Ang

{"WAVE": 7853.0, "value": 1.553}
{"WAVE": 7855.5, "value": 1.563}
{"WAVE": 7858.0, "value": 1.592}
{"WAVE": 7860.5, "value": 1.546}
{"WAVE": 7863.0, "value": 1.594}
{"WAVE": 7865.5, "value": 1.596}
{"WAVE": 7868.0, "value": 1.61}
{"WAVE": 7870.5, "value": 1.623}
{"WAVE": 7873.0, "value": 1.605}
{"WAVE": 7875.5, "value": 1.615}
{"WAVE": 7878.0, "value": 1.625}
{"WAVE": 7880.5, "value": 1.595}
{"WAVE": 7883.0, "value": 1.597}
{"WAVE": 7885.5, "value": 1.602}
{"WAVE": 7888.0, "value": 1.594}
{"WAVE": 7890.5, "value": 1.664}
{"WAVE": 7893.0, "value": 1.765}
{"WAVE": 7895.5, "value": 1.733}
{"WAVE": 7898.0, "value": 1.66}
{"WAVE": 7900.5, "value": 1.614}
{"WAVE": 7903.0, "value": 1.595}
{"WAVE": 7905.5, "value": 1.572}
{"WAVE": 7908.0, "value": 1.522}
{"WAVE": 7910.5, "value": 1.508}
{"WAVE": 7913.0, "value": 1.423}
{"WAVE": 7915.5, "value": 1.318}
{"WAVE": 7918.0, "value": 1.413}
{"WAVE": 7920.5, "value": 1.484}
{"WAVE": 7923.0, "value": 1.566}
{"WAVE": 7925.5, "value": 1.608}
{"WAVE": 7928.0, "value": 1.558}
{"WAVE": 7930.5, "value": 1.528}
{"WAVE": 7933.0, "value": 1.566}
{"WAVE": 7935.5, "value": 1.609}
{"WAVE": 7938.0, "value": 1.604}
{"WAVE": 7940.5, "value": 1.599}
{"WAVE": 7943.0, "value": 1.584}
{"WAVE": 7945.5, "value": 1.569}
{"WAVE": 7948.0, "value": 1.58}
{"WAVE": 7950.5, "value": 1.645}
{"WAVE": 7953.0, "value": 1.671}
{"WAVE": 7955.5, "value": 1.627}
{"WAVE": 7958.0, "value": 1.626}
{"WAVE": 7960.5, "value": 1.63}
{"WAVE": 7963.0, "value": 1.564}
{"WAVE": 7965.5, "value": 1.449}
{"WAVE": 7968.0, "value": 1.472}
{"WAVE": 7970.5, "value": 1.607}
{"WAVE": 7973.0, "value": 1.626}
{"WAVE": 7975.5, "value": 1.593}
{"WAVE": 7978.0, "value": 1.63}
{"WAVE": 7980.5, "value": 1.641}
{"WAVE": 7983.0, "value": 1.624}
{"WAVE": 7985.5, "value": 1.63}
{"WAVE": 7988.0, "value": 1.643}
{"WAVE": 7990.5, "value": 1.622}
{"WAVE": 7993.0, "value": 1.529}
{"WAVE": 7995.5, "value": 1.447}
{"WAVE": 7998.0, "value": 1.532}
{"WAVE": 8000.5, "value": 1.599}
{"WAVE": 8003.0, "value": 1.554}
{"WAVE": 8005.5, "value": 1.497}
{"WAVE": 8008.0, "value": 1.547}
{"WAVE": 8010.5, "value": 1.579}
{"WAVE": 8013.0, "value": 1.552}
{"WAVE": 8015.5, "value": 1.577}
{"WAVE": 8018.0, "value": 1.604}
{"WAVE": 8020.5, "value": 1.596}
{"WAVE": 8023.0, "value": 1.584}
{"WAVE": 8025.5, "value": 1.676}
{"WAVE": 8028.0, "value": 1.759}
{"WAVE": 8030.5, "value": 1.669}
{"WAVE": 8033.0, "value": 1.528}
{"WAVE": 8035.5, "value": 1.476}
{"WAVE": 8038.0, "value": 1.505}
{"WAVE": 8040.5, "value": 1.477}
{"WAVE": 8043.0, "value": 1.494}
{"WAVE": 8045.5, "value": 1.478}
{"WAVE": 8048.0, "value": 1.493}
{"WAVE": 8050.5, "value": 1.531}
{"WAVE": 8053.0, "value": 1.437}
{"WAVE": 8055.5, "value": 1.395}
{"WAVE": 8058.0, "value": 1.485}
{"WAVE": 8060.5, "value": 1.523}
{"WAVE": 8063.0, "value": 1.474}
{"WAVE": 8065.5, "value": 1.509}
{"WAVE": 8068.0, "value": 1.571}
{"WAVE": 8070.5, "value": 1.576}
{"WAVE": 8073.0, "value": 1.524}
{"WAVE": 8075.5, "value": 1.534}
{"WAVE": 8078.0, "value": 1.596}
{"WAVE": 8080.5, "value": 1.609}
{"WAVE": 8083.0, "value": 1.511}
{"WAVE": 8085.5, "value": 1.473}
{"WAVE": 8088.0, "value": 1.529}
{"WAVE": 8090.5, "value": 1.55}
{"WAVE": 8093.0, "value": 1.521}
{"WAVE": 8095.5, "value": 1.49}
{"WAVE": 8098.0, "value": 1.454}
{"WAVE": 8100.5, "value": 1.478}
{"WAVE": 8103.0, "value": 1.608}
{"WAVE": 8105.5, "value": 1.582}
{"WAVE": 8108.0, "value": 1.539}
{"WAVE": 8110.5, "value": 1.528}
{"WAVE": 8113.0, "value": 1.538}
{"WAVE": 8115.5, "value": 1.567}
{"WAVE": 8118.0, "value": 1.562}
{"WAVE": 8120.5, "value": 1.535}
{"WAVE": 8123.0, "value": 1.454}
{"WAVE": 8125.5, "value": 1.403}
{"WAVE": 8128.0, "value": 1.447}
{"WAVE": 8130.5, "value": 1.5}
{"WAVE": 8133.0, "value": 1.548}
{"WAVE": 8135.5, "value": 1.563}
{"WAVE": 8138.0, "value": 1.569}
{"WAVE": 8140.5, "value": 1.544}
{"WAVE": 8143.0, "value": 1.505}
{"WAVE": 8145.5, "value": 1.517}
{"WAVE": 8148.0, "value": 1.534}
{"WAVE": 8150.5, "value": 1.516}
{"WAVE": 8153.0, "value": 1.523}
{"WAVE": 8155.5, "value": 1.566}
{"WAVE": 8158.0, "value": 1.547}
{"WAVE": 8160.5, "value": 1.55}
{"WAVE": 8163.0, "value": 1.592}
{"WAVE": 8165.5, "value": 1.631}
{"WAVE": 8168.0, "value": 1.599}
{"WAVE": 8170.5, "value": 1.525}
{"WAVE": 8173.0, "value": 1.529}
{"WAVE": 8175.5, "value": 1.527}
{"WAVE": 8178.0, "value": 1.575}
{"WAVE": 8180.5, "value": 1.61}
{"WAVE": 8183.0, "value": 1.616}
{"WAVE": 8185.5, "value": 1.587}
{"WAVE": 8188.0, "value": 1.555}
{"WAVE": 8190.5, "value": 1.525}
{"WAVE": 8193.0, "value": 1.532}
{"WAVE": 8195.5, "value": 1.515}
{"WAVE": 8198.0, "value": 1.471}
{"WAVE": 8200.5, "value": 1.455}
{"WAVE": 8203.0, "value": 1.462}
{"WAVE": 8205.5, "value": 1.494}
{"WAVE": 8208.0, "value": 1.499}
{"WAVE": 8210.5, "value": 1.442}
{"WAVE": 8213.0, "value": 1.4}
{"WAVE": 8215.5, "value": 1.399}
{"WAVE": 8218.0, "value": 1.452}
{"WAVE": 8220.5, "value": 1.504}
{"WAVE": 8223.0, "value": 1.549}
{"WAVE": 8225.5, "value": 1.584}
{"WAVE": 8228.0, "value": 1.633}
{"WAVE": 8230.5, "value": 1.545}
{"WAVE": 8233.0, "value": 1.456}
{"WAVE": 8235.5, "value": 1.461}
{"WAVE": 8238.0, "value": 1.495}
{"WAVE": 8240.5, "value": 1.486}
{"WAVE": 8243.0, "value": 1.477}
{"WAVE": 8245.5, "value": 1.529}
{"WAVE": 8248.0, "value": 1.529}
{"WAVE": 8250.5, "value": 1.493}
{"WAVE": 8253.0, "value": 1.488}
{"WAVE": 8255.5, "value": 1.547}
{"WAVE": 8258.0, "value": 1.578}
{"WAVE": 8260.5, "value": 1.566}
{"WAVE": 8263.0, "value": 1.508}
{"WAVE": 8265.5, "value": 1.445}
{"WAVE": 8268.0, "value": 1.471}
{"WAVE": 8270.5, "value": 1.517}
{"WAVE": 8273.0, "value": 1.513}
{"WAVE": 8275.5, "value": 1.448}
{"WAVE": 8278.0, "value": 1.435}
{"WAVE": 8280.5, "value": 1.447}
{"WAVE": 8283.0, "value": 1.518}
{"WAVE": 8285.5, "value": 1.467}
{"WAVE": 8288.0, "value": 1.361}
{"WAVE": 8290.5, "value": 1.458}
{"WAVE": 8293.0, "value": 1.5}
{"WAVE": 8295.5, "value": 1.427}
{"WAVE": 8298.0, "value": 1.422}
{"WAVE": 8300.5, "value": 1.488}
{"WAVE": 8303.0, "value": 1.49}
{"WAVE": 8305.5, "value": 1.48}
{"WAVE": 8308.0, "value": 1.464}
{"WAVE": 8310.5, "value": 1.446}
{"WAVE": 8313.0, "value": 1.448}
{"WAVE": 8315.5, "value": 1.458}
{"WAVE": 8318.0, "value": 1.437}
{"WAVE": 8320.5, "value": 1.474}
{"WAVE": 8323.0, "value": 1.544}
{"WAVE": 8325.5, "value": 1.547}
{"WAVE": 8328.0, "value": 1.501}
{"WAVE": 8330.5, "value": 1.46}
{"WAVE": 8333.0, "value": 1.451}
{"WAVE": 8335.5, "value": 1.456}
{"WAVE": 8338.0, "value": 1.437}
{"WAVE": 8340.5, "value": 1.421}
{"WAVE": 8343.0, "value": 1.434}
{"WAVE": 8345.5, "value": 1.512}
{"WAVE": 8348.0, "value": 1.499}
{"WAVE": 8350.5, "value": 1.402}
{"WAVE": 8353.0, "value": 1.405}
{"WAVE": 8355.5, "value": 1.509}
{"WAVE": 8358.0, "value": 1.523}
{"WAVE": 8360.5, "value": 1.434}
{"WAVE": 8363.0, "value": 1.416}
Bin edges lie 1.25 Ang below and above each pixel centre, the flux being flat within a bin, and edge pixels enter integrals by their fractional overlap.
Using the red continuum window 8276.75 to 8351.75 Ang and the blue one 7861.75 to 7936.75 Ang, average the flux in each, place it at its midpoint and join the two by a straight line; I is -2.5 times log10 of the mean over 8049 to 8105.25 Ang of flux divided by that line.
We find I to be 0.008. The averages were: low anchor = 1.58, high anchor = 1.46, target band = 1.52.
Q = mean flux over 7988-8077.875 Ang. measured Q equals 1.54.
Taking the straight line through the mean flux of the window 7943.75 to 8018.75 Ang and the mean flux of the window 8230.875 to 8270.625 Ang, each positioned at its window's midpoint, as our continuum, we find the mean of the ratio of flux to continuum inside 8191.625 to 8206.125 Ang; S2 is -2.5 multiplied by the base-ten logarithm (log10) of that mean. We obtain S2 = 0.02 mag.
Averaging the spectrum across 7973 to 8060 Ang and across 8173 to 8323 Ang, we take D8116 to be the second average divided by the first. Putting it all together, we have 1.0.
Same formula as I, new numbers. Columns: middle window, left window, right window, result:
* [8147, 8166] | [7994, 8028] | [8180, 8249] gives -0.02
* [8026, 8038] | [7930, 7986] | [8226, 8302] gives -0.02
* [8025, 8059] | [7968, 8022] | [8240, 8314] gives 0.03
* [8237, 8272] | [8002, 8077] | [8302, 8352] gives -0.02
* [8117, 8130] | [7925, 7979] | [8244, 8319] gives 0.04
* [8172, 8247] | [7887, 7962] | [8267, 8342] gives -0.01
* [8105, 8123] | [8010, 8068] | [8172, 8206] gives 0.00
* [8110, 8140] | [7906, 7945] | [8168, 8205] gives 0.01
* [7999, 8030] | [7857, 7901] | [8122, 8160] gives -0.02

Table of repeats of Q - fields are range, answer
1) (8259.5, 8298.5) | 1.47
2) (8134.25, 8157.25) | 1.54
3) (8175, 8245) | 1.51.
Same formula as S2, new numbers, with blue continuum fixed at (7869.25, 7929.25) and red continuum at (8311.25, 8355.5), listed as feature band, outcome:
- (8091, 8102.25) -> 0.02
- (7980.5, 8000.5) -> -0.02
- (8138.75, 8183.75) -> -0.03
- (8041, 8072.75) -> 0.03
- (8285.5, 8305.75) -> 0.02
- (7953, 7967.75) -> -0.01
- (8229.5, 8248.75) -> 0.00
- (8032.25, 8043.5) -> 0.03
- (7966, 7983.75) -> -0.02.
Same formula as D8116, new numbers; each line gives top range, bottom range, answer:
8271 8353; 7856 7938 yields 0.93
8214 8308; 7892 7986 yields 0.94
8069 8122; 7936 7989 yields 0.96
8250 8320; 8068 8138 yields 0.97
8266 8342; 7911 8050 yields 0.94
